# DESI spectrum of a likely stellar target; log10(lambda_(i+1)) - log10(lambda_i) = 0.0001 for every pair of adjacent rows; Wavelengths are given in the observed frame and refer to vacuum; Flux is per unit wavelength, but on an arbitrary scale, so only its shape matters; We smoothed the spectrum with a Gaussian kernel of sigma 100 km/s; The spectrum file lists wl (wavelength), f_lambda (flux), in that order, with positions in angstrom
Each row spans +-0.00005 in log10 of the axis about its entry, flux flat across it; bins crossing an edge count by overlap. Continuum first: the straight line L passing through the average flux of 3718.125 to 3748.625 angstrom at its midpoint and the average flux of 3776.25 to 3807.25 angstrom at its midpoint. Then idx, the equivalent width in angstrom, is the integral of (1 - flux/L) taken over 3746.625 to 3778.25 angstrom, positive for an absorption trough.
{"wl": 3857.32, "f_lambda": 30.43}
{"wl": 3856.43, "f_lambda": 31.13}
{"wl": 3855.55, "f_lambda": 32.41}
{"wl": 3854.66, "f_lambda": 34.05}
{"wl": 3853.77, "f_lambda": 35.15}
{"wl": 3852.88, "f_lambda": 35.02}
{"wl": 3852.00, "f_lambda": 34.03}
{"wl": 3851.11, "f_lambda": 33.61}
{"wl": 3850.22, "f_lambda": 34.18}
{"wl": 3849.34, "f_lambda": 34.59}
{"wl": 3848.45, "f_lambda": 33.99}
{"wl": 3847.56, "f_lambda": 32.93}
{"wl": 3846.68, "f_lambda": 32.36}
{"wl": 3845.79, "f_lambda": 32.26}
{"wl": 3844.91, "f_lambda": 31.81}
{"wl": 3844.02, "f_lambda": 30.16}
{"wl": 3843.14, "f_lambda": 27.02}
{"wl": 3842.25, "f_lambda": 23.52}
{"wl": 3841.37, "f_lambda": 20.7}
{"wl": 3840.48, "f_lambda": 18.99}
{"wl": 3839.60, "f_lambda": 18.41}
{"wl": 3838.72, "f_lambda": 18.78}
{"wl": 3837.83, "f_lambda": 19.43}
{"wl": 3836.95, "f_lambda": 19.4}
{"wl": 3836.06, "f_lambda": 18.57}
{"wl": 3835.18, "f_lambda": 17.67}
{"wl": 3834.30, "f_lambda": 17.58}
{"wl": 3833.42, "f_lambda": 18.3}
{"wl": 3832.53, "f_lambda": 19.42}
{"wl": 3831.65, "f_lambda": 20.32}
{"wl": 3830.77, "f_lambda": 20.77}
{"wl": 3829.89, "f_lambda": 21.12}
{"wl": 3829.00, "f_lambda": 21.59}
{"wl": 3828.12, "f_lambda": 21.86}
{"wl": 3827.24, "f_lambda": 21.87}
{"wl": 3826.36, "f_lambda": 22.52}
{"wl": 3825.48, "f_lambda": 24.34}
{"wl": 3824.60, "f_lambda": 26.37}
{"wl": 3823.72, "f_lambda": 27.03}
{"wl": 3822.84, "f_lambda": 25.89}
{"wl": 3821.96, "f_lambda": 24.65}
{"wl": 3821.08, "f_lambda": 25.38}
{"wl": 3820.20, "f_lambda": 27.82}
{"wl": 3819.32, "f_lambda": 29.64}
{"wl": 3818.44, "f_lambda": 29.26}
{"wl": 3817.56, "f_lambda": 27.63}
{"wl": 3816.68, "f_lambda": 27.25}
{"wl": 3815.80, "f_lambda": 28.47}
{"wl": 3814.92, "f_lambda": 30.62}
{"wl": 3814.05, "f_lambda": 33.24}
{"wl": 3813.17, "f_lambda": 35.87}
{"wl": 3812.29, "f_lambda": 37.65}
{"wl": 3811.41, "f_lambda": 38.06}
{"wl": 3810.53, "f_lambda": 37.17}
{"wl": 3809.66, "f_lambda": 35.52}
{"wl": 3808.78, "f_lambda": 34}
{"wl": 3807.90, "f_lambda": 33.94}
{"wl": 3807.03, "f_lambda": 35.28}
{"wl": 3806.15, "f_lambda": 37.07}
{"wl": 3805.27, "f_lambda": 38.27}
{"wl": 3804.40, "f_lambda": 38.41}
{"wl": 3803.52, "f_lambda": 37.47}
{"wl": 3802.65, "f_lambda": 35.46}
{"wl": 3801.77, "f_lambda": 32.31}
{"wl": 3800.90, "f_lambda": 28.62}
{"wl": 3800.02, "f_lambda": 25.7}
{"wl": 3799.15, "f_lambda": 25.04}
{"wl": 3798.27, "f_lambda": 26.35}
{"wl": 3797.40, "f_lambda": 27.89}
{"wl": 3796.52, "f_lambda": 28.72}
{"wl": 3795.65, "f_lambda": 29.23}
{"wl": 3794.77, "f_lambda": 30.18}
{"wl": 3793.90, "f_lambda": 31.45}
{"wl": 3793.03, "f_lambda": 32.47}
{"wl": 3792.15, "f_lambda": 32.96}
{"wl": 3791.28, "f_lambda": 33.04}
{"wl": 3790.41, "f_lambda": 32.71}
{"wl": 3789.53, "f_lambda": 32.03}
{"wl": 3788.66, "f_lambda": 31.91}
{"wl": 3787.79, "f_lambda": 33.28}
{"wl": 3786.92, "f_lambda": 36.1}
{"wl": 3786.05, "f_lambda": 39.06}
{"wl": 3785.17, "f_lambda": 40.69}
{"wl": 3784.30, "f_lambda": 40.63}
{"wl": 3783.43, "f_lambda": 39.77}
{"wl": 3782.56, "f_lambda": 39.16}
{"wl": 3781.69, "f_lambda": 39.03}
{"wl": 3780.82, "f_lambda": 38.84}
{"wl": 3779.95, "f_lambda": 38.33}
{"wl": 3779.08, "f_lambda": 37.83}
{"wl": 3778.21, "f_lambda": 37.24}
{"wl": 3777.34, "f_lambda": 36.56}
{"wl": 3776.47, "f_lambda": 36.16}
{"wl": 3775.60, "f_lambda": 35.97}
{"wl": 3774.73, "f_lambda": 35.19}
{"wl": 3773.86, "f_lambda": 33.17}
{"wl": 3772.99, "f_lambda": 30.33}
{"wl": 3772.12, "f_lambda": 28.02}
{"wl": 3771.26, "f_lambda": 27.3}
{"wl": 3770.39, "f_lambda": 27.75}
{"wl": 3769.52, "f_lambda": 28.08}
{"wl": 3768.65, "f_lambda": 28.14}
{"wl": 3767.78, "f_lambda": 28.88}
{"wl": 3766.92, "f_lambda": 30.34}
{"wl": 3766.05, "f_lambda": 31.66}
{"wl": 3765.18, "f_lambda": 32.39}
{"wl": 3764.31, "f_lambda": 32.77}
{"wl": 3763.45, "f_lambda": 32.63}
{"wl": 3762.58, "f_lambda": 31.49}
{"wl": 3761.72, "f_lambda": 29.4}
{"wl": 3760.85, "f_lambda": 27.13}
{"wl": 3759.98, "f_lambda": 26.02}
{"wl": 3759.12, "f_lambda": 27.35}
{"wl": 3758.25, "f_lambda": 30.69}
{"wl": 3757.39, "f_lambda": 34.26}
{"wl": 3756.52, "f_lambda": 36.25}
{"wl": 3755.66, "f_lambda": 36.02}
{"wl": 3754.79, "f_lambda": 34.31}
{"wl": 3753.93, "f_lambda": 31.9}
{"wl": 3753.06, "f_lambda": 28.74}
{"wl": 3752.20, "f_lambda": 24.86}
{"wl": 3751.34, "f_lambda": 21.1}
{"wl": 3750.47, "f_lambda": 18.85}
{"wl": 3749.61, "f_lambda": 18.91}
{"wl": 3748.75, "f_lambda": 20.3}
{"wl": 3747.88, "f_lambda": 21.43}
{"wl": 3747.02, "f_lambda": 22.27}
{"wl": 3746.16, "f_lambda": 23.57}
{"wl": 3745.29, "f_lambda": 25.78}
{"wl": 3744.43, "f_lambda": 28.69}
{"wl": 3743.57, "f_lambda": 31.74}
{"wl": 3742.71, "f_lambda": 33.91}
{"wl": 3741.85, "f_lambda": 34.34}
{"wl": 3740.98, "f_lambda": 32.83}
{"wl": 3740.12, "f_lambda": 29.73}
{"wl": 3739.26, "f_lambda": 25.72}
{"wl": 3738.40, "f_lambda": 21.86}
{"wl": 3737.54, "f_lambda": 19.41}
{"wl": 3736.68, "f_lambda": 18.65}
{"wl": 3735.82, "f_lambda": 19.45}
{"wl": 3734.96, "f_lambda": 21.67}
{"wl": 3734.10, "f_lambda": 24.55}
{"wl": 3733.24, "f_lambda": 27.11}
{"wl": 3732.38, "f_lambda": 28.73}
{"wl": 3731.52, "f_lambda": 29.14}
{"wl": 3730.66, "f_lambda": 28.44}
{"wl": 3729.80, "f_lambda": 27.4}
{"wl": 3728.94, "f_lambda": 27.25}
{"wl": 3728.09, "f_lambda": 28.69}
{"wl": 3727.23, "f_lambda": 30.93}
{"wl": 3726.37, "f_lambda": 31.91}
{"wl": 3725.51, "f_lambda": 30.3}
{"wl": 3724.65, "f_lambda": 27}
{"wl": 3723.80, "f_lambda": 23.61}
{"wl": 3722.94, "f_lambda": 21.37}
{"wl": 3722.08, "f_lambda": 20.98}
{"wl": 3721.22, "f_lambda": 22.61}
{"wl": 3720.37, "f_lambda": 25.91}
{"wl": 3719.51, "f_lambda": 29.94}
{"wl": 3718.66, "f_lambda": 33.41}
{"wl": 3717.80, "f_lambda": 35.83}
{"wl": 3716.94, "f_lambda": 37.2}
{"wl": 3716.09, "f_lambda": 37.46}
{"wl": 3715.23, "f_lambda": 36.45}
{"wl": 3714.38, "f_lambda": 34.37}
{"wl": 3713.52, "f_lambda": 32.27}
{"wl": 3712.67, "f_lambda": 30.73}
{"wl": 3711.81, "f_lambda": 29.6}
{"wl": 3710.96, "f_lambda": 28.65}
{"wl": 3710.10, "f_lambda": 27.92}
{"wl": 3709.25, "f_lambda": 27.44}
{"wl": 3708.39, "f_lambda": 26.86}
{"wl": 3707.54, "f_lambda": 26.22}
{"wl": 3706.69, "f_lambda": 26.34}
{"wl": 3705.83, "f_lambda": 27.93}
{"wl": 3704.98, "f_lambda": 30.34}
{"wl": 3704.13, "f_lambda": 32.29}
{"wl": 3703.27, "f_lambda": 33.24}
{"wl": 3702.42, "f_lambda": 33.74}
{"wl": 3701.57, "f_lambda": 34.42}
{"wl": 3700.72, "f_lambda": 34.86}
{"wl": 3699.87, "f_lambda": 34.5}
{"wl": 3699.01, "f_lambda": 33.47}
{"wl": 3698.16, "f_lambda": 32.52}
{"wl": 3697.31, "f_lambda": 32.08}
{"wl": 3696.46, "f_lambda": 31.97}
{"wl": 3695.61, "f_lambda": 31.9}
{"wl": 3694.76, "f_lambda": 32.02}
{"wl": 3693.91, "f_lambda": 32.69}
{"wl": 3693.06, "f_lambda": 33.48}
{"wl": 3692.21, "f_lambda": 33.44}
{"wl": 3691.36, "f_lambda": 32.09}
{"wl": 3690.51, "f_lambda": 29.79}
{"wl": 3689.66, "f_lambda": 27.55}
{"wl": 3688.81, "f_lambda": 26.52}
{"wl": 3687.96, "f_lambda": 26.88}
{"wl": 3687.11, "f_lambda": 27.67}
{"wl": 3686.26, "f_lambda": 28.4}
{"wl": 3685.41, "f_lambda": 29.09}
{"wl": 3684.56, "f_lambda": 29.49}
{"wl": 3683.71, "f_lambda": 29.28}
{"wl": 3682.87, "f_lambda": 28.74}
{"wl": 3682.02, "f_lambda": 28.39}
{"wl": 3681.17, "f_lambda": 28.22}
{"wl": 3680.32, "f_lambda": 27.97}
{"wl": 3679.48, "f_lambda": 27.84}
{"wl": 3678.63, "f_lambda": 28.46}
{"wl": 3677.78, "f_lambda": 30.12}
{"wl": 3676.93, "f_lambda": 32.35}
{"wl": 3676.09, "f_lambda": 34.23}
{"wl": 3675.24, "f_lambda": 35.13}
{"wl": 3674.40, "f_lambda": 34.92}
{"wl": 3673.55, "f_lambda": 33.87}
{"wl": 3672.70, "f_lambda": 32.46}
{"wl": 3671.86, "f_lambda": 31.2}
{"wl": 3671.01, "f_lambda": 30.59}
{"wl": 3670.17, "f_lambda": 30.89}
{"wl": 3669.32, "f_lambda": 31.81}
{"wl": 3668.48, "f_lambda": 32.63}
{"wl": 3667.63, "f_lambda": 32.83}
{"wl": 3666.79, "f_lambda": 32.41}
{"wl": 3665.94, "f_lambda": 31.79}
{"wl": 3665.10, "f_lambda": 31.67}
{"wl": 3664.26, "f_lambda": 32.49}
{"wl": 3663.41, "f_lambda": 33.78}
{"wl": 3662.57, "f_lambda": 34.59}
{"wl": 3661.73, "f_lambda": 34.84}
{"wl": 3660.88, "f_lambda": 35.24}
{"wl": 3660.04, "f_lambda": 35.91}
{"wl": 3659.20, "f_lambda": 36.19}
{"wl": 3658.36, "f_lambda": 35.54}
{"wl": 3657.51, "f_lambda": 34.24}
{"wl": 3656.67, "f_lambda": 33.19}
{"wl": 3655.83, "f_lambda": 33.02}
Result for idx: 1.0 angstrom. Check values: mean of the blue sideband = 26.5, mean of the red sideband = 34.3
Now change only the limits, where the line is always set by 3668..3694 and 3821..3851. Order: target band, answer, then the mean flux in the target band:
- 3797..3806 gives -2.1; 31.8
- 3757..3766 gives -1.0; 30.5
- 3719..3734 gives 0.8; 27.1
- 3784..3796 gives -3.6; 33.9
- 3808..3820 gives -3.5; 32.6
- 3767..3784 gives -4.6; 34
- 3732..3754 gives 2.3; 25.1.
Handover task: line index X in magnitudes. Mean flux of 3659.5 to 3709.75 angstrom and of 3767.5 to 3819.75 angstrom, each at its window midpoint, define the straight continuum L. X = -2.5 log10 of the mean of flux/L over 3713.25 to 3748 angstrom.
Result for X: 0.151 mag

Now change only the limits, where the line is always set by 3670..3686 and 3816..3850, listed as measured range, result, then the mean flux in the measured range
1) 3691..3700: -0.09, 32.7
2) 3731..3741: 0.16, 24.6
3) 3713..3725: -0.03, 29.9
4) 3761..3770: -0.12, 30.4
